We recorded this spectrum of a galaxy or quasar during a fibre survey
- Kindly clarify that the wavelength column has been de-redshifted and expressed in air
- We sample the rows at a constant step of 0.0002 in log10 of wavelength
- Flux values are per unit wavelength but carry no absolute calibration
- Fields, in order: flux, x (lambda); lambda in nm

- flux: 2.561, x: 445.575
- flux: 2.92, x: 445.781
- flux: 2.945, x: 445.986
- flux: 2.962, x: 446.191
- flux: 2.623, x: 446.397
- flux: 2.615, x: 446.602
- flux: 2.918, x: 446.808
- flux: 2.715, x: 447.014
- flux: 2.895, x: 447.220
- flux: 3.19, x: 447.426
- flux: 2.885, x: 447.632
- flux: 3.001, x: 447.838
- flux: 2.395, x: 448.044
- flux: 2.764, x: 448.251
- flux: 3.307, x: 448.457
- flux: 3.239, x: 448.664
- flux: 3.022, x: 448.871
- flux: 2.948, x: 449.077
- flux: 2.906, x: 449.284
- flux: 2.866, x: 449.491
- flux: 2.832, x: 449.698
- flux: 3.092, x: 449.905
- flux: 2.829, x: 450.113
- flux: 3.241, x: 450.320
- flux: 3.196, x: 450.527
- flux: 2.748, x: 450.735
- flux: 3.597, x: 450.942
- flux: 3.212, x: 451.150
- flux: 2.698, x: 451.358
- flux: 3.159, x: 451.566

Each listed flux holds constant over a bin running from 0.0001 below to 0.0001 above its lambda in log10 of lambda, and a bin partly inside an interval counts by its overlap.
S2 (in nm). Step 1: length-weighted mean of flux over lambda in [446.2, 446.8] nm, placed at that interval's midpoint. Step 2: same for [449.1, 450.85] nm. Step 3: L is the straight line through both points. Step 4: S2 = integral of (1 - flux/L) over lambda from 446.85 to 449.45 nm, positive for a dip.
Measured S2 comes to -0.09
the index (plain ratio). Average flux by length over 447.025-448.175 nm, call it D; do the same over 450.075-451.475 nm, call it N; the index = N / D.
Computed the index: 1.08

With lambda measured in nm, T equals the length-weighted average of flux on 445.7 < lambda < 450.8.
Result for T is 2.92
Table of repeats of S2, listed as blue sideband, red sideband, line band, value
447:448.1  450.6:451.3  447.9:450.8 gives 0.061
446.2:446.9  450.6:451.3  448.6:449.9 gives 0.011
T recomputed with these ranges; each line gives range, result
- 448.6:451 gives 3.03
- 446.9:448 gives 2.91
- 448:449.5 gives 2.96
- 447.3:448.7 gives 2.95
